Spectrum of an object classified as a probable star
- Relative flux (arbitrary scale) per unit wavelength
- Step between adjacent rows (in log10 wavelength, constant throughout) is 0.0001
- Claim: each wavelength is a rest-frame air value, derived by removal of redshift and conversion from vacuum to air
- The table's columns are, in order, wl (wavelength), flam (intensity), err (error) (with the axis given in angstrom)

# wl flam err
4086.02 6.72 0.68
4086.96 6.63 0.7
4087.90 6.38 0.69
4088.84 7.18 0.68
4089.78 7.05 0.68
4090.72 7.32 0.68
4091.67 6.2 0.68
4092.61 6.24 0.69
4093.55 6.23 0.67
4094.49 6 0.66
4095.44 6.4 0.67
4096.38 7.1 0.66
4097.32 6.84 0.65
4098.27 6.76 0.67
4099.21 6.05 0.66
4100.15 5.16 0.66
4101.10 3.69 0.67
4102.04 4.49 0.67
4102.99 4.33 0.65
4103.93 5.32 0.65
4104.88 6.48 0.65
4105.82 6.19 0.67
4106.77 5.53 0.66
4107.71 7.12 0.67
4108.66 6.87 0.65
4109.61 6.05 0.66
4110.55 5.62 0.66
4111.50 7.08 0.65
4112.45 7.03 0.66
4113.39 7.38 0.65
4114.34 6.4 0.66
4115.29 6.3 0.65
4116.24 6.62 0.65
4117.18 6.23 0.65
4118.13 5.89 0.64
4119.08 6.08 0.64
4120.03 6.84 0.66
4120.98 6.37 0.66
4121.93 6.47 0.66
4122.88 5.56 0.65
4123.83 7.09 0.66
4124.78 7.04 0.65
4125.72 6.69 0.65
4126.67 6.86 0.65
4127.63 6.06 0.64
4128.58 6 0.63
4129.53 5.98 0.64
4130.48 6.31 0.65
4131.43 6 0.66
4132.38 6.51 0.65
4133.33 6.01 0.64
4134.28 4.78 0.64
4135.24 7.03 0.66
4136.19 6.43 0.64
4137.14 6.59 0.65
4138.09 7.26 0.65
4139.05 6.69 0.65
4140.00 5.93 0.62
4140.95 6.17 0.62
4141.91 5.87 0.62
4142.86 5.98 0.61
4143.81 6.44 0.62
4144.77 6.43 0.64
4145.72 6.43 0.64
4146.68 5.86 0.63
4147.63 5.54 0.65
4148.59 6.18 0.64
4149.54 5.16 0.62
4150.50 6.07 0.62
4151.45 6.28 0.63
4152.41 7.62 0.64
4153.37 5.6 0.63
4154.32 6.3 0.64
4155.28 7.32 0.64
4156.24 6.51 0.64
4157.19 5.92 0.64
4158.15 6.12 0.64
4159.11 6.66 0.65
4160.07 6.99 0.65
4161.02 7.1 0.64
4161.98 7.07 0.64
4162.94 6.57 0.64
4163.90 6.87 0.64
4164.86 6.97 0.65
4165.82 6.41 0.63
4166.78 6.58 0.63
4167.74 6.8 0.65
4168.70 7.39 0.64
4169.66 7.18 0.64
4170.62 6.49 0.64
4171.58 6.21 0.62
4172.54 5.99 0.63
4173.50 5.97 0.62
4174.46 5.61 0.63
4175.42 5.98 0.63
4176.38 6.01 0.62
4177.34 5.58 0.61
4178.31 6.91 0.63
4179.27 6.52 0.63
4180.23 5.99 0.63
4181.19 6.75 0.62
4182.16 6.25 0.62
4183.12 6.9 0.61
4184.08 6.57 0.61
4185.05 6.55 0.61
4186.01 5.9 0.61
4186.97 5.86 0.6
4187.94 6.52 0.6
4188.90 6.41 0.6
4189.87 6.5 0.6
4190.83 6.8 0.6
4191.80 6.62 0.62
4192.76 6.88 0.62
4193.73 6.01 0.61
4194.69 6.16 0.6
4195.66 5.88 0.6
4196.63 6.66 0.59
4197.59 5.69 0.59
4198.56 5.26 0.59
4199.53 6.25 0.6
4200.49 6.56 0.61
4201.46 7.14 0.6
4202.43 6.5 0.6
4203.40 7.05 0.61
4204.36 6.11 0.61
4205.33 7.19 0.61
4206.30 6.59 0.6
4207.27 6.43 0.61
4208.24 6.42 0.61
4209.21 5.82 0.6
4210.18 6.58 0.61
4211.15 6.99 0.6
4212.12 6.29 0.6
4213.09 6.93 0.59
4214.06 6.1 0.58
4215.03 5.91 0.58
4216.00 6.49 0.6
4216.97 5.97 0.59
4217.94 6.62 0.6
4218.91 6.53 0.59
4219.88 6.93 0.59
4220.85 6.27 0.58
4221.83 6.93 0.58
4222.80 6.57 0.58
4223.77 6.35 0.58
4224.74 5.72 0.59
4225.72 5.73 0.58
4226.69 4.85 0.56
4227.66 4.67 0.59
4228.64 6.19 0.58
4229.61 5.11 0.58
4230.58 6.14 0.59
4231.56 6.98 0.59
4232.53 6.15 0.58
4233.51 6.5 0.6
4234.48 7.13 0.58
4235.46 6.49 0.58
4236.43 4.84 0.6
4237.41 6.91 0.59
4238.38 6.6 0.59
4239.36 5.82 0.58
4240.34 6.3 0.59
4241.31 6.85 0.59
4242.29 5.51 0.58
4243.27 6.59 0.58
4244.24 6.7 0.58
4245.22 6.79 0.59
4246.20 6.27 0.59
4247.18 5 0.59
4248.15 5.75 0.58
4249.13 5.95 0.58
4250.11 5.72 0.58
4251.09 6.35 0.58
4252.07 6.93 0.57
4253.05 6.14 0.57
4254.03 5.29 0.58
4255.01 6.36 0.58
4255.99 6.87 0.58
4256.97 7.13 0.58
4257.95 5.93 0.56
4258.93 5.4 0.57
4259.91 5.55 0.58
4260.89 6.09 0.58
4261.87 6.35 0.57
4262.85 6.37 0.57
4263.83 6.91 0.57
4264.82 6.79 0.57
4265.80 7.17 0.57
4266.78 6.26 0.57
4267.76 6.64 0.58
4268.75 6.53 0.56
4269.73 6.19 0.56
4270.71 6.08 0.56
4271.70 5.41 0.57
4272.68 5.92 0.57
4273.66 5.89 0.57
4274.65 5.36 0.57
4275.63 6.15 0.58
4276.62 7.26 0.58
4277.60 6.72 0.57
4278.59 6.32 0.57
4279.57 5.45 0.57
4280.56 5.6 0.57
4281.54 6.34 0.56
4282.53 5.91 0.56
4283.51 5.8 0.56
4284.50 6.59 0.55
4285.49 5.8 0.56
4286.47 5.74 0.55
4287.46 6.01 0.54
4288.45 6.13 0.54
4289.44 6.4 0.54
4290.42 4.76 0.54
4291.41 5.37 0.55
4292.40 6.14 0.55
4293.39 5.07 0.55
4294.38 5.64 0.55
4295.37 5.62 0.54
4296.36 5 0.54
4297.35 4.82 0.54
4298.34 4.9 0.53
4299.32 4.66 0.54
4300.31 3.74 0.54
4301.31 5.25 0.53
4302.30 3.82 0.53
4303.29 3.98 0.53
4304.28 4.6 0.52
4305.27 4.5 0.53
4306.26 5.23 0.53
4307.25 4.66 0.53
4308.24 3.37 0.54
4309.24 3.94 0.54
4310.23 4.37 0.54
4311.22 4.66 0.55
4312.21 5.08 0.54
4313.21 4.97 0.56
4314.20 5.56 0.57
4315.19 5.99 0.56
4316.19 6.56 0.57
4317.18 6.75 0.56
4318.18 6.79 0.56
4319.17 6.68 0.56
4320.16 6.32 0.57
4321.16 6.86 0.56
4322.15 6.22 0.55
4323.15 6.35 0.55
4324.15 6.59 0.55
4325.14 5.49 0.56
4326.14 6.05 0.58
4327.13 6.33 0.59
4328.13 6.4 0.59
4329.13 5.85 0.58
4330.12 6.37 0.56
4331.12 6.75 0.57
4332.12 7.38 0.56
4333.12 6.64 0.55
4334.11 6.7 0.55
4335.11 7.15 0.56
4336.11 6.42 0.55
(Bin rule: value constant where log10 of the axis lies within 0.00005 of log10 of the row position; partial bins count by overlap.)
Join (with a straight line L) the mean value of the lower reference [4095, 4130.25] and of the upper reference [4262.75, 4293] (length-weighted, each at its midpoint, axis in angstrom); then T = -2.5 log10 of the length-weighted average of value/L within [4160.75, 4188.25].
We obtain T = -0.05 mag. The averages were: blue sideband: 6.22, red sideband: 6.12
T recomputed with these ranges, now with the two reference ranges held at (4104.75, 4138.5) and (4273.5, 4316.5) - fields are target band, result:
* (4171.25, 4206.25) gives -0.06 mag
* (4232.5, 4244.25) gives -0.12 mag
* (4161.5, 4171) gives -0.12 mag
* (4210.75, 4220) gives -0.11 mag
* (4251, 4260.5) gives -0.11 mag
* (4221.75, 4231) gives 0.00 mag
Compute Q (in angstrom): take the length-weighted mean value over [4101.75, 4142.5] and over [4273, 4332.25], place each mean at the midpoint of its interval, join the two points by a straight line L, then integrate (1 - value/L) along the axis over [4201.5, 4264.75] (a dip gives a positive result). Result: -4.1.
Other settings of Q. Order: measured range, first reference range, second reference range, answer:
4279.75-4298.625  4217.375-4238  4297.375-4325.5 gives -0.5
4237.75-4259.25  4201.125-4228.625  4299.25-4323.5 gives -0.9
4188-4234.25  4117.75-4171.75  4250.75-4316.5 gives -1.9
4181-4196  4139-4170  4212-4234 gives -0.2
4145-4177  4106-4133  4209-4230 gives -0.5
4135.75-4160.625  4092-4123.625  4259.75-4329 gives -1.1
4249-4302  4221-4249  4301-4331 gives -0.9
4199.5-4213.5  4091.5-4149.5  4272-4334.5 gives -1.5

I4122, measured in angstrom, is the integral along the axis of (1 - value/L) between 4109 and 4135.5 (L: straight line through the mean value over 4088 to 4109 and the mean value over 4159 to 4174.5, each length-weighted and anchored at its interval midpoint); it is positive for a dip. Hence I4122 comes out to -0.2 angstrom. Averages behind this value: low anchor 6.12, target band 6.36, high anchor 6.67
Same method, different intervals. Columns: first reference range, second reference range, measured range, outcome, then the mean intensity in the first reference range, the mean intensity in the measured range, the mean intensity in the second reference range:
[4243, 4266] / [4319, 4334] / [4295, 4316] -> 5.4 angstrom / 6.25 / 4.72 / 6.42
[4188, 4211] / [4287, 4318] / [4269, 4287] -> -2.1 angstrom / 6.42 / 6.04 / 5.1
